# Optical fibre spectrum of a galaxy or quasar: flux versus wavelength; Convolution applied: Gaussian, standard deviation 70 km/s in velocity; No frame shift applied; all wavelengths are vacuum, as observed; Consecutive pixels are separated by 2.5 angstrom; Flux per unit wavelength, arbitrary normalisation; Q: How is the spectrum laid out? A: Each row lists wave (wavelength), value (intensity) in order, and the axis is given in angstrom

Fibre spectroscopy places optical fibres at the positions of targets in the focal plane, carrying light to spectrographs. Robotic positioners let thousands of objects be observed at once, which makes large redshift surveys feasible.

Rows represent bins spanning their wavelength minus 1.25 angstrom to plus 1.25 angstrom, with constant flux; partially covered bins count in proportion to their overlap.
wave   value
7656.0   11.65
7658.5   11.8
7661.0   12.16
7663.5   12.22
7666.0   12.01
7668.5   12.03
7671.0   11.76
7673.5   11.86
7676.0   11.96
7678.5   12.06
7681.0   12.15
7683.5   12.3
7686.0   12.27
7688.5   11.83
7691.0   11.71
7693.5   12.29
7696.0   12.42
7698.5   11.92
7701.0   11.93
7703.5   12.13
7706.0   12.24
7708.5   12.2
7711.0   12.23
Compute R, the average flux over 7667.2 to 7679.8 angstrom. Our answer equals 11.9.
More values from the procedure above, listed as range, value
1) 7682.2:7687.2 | 12.3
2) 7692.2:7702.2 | 12.1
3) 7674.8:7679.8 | 12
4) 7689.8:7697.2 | 12.1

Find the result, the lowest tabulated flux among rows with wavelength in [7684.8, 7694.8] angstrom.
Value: 11.71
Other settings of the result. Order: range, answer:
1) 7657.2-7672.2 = 11.76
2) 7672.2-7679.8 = 11.86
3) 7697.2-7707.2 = 11.92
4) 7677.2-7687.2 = 12.06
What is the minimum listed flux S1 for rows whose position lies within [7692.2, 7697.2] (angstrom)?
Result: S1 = 12.29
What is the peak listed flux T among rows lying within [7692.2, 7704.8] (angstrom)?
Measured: 12.42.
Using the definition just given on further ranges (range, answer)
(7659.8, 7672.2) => 12.22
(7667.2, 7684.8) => 12.3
